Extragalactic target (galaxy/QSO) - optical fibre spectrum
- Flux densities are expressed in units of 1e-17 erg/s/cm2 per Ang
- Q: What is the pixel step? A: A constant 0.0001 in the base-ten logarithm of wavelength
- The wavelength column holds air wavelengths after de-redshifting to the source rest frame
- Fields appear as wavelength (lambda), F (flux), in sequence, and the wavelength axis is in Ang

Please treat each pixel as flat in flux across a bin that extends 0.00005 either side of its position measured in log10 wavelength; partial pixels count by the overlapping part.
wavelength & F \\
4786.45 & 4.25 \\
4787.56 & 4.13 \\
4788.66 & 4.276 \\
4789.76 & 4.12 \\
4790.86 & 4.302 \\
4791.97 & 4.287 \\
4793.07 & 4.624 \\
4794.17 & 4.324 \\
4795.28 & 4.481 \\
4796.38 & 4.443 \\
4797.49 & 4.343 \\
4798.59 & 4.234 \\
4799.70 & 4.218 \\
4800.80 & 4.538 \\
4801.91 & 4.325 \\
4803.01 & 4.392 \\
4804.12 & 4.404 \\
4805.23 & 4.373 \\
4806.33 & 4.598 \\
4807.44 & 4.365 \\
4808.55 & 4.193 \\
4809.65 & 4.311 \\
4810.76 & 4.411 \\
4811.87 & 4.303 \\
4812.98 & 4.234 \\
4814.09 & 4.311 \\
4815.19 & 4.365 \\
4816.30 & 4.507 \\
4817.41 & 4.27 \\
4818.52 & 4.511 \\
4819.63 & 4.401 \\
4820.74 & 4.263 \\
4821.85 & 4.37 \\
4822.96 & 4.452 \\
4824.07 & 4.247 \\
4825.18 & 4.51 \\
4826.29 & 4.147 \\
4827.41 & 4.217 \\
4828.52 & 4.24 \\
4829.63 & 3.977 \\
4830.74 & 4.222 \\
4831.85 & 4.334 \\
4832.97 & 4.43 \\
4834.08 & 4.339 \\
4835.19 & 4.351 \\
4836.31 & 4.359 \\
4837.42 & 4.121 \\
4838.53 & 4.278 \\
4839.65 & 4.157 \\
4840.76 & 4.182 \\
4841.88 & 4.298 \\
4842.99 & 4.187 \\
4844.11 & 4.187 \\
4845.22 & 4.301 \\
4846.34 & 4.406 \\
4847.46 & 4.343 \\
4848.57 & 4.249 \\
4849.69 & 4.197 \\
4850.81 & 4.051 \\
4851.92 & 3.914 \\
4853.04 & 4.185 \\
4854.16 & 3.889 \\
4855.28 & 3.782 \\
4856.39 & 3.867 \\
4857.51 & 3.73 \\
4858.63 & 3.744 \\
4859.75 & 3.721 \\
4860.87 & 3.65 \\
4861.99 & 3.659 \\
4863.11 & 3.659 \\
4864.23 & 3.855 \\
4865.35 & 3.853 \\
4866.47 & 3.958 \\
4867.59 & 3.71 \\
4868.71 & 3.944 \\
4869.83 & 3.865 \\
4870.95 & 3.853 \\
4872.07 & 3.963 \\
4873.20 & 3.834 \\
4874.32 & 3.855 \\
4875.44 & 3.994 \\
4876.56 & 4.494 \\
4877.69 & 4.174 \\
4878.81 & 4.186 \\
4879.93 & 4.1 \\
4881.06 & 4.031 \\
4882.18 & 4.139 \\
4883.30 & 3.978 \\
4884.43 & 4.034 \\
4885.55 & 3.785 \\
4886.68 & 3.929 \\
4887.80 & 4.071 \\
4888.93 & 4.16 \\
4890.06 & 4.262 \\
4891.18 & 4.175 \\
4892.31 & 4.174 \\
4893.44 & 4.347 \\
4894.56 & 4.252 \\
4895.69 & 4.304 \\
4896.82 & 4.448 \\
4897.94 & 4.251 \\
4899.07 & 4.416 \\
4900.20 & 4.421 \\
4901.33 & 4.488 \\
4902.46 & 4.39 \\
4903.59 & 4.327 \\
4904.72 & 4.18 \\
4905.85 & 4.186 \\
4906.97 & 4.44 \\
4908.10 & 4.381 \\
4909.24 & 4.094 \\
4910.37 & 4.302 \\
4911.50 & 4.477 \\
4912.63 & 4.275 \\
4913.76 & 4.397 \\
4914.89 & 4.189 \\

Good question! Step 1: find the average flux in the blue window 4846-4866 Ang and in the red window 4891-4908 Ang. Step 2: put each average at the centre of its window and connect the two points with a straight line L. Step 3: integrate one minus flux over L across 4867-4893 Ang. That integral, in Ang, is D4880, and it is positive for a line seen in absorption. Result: 0.71 Ang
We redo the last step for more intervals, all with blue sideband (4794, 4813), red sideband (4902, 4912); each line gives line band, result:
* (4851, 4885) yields 3.19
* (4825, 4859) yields 1.38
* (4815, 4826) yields -0.08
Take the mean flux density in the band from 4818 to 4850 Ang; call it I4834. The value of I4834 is 4.29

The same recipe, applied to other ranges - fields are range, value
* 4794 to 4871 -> 4.19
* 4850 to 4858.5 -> 3.92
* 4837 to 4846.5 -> 4.23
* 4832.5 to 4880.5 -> 4.04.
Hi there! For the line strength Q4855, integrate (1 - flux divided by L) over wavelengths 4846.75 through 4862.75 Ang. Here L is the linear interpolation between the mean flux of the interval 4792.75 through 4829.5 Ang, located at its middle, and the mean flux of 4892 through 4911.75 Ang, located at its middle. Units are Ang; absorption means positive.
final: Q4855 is 1.52 Ang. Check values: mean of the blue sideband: 4.36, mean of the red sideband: 4.33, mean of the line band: 3.93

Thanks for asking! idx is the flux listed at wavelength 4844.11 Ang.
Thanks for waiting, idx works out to 4.187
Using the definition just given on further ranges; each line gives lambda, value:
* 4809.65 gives 4.311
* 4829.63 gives 3.977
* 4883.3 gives 3.978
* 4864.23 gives 3.855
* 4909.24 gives 4.094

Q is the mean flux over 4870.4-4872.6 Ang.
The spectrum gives 3.91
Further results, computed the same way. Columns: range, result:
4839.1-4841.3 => 4.18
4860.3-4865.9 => 3.73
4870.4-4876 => 3.9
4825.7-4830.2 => 4.15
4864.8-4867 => 3.91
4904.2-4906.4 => 4.18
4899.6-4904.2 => 4.4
